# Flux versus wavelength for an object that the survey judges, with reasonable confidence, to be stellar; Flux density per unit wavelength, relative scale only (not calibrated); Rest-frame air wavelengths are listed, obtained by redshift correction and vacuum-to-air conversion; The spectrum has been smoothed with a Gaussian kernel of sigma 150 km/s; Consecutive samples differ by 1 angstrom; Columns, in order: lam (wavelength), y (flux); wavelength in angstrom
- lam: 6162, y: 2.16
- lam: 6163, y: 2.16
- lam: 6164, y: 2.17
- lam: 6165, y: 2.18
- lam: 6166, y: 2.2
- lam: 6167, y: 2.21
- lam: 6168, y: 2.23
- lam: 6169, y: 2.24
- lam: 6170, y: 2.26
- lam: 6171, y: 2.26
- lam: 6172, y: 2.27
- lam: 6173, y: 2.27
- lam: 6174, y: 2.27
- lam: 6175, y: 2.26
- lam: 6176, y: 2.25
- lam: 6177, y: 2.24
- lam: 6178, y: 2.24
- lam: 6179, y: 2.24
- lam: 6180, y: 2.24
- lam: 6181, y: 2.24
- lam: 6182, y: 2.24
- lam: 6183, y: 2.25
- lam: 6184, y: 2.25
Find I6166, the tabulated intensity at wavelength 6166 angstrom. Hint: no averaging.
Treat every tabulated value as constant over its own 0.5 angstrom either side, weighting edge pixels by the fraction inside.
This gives 2.2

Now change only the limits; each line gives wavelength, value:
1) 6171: 2.26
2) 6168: 2.23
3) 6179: 2.24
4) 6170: 2.26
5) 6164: 2.17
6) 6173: 2.27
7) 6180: 2.24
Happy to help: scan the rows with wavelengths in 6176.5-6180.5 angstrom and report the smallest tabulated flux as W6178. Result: 2.24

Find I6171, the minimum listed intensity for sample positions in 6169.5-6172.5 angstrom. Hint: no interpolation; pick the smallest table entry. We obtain 2.26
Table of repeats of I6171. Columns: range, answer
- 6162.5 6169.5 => 2.16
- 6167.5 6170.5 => 2.23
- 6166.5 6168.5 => 2.21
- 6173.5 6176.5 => 2.25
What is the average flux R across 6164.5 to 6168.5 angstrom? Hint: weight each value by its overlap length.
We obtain 2.21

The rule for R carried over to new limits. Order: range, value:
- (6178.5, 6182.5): 2.24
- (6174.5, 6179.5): 2.25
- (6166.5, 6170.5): 2.24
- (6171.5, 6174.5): 2.27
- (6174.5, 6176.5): 2.25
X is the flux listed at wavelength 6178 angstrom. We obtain 2.24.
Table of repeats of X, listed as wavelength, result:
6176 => 2.25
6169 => 2.24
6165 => 2.18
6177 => 2.24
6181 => 2.24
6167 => 2.21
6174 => 2.27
